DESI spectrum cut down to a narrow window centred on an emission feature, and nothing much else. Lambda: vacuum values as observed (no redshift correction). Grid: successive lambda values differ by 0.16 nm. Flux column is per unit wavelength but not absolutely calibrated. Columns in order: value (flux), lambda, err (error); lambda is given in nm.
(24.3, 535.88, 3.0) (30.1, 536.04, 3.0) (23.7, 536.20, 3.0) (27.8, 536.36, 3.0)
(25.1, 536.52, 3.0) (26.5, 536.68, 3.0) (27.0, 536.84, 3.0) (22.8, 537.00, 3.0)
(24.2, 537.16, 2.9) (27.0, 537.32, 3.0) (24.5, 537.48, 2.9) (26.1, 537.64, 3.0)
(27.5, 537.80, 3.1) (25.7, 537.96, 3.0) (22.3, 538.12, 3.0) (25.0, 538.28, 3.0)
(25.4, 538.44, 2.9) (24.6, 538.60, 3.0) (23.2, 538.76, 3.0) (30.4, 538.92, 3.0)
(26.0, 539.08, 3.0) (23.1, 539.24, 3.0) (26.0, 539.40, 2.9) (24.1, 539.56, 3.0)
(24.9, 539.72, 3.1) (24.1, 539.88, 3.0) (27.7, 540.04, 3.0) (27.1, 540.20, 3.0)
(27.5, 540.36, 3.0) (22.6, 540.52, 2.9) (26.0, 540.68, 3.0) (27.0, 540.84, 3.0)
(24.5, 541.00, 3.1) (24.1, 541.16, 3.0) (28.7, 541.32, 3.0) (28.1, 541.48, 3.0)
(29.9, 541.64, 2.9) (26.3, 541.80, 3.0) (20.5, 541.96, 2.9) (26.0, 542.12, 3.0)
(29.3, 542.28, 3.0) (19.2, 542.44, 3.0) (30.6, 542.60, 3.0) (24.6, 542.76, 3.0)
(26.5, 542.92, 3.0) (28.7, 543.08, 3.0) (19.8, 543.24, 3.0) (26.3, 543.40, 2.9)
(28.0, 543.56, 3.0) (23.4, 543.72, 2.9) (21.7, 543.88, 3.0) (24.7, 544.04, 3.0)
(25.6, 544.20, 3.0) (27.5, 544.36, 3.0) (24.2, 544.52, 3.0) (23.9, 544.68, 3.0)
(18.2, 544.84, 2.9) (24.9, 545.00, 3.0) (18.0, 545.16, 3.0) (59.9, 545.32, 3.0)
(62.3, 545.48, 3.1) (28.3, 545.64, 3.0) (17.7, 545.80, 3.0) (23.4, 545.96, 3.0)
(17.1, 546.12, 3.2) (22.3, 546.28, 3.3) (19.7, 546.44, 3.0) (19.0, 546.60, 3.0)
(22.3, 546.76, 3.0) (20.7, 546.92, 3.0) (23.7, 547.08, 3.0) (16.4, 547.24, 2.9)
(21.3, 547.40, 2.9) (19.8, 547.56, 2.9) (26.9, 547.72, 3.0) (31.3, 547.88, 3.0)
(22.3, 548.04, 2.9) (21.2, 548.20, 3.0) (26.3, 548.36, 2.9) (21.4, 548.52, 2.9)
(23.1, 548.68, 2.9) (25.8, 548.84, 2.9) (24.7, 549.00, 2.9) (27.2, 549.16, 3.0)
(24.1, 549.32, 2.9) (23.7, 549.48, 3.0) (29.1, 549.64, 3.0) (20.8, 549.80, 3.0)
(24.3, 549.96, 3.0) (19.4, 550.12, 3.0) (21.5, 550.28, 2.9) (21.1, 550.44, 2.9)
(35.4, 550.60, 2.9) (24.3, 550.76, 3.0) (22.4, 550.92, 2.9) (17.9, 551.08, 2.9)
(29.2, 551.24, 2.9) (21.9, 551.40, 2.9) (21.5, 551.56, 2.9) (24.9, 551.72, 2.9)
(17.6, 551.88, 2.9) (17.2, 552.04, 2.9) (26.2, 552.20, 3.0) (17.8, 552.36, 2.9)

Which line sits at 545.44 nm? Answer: H-beta 4861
